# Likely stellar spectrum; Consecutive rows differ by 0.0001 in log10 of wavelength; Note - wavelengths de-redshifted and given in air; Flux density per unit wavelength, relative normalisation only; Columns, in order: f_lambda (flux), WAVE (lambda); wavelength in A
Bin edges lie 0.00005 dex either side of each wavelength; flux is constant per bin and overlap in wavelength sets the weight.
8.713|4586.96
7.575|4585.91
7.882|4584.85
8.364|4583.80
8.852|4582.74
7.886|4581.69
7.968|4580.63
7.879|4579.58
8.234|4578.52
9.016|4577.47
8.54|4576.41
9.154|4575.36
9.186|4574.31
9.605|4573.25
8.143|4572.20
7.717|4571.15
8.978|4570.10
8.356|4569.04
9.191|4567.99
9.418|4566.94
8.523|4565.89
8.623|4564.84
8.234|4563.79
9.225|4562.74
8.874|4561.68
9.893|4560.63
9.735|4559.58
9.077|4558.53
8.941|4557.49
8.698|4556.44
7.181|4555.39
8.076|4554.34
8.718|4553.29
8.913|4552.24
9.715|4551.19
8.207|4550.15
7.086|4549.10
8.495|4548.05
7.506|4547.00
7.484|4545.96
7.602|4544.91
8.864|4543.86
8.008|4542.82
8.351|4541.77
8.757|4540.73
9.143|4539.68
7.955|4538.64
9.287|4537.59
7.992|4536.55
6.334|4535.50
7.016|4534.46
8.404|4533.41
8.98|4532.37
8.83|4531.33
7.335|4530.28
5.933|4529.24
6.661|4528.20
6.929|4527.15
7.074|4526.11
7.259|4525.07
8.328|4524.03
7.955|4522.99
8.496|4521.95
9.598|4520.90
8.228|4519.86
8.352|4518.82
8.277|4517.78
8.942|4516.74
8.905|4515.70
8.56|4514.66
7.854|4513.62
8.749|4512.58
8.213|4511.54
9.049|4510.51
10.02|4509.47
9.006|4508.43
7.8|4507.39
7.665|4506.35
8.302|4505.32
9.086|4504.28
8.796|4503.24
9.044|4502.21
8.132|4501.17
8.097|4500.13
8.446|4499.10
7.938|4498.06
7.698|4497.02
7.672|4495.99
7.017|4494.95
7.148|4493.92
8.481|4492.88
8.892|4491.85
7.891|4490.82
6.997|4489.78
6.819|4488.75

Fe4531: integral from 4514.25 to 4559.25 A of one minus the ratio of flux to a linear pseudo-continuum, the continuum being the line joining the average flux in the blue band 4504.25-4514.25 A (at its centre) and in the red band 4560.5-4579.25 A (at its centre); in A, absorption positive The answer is 2.6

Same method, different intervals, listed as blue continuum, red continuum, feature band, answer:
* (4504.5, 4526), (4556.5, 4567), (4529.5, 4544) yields 0.9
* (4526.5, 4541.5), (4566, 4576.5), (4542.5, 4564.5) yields -0.4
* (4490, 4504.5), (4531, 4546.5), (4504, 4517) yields -0.7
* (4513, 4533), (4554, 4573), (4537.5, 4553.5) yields 0.1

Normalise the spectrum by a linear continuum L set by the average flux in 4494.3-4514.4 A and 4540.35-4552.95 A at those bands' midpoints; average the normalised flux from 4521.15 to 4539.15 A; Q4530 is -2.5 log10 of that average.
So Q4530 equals 0.08 mag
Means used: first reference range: 8.34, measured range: 7.72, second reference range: 8.25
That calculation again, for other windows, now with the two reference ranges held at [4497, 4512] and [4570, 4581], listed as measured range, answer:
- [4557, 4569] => -0.06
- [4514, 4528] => 0.05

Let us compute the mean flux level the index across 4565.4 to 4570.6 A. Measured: 8.89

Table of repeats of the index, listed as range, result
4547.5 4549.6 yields 7.77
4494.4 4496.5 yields 7.34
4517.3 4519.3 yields 8.32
